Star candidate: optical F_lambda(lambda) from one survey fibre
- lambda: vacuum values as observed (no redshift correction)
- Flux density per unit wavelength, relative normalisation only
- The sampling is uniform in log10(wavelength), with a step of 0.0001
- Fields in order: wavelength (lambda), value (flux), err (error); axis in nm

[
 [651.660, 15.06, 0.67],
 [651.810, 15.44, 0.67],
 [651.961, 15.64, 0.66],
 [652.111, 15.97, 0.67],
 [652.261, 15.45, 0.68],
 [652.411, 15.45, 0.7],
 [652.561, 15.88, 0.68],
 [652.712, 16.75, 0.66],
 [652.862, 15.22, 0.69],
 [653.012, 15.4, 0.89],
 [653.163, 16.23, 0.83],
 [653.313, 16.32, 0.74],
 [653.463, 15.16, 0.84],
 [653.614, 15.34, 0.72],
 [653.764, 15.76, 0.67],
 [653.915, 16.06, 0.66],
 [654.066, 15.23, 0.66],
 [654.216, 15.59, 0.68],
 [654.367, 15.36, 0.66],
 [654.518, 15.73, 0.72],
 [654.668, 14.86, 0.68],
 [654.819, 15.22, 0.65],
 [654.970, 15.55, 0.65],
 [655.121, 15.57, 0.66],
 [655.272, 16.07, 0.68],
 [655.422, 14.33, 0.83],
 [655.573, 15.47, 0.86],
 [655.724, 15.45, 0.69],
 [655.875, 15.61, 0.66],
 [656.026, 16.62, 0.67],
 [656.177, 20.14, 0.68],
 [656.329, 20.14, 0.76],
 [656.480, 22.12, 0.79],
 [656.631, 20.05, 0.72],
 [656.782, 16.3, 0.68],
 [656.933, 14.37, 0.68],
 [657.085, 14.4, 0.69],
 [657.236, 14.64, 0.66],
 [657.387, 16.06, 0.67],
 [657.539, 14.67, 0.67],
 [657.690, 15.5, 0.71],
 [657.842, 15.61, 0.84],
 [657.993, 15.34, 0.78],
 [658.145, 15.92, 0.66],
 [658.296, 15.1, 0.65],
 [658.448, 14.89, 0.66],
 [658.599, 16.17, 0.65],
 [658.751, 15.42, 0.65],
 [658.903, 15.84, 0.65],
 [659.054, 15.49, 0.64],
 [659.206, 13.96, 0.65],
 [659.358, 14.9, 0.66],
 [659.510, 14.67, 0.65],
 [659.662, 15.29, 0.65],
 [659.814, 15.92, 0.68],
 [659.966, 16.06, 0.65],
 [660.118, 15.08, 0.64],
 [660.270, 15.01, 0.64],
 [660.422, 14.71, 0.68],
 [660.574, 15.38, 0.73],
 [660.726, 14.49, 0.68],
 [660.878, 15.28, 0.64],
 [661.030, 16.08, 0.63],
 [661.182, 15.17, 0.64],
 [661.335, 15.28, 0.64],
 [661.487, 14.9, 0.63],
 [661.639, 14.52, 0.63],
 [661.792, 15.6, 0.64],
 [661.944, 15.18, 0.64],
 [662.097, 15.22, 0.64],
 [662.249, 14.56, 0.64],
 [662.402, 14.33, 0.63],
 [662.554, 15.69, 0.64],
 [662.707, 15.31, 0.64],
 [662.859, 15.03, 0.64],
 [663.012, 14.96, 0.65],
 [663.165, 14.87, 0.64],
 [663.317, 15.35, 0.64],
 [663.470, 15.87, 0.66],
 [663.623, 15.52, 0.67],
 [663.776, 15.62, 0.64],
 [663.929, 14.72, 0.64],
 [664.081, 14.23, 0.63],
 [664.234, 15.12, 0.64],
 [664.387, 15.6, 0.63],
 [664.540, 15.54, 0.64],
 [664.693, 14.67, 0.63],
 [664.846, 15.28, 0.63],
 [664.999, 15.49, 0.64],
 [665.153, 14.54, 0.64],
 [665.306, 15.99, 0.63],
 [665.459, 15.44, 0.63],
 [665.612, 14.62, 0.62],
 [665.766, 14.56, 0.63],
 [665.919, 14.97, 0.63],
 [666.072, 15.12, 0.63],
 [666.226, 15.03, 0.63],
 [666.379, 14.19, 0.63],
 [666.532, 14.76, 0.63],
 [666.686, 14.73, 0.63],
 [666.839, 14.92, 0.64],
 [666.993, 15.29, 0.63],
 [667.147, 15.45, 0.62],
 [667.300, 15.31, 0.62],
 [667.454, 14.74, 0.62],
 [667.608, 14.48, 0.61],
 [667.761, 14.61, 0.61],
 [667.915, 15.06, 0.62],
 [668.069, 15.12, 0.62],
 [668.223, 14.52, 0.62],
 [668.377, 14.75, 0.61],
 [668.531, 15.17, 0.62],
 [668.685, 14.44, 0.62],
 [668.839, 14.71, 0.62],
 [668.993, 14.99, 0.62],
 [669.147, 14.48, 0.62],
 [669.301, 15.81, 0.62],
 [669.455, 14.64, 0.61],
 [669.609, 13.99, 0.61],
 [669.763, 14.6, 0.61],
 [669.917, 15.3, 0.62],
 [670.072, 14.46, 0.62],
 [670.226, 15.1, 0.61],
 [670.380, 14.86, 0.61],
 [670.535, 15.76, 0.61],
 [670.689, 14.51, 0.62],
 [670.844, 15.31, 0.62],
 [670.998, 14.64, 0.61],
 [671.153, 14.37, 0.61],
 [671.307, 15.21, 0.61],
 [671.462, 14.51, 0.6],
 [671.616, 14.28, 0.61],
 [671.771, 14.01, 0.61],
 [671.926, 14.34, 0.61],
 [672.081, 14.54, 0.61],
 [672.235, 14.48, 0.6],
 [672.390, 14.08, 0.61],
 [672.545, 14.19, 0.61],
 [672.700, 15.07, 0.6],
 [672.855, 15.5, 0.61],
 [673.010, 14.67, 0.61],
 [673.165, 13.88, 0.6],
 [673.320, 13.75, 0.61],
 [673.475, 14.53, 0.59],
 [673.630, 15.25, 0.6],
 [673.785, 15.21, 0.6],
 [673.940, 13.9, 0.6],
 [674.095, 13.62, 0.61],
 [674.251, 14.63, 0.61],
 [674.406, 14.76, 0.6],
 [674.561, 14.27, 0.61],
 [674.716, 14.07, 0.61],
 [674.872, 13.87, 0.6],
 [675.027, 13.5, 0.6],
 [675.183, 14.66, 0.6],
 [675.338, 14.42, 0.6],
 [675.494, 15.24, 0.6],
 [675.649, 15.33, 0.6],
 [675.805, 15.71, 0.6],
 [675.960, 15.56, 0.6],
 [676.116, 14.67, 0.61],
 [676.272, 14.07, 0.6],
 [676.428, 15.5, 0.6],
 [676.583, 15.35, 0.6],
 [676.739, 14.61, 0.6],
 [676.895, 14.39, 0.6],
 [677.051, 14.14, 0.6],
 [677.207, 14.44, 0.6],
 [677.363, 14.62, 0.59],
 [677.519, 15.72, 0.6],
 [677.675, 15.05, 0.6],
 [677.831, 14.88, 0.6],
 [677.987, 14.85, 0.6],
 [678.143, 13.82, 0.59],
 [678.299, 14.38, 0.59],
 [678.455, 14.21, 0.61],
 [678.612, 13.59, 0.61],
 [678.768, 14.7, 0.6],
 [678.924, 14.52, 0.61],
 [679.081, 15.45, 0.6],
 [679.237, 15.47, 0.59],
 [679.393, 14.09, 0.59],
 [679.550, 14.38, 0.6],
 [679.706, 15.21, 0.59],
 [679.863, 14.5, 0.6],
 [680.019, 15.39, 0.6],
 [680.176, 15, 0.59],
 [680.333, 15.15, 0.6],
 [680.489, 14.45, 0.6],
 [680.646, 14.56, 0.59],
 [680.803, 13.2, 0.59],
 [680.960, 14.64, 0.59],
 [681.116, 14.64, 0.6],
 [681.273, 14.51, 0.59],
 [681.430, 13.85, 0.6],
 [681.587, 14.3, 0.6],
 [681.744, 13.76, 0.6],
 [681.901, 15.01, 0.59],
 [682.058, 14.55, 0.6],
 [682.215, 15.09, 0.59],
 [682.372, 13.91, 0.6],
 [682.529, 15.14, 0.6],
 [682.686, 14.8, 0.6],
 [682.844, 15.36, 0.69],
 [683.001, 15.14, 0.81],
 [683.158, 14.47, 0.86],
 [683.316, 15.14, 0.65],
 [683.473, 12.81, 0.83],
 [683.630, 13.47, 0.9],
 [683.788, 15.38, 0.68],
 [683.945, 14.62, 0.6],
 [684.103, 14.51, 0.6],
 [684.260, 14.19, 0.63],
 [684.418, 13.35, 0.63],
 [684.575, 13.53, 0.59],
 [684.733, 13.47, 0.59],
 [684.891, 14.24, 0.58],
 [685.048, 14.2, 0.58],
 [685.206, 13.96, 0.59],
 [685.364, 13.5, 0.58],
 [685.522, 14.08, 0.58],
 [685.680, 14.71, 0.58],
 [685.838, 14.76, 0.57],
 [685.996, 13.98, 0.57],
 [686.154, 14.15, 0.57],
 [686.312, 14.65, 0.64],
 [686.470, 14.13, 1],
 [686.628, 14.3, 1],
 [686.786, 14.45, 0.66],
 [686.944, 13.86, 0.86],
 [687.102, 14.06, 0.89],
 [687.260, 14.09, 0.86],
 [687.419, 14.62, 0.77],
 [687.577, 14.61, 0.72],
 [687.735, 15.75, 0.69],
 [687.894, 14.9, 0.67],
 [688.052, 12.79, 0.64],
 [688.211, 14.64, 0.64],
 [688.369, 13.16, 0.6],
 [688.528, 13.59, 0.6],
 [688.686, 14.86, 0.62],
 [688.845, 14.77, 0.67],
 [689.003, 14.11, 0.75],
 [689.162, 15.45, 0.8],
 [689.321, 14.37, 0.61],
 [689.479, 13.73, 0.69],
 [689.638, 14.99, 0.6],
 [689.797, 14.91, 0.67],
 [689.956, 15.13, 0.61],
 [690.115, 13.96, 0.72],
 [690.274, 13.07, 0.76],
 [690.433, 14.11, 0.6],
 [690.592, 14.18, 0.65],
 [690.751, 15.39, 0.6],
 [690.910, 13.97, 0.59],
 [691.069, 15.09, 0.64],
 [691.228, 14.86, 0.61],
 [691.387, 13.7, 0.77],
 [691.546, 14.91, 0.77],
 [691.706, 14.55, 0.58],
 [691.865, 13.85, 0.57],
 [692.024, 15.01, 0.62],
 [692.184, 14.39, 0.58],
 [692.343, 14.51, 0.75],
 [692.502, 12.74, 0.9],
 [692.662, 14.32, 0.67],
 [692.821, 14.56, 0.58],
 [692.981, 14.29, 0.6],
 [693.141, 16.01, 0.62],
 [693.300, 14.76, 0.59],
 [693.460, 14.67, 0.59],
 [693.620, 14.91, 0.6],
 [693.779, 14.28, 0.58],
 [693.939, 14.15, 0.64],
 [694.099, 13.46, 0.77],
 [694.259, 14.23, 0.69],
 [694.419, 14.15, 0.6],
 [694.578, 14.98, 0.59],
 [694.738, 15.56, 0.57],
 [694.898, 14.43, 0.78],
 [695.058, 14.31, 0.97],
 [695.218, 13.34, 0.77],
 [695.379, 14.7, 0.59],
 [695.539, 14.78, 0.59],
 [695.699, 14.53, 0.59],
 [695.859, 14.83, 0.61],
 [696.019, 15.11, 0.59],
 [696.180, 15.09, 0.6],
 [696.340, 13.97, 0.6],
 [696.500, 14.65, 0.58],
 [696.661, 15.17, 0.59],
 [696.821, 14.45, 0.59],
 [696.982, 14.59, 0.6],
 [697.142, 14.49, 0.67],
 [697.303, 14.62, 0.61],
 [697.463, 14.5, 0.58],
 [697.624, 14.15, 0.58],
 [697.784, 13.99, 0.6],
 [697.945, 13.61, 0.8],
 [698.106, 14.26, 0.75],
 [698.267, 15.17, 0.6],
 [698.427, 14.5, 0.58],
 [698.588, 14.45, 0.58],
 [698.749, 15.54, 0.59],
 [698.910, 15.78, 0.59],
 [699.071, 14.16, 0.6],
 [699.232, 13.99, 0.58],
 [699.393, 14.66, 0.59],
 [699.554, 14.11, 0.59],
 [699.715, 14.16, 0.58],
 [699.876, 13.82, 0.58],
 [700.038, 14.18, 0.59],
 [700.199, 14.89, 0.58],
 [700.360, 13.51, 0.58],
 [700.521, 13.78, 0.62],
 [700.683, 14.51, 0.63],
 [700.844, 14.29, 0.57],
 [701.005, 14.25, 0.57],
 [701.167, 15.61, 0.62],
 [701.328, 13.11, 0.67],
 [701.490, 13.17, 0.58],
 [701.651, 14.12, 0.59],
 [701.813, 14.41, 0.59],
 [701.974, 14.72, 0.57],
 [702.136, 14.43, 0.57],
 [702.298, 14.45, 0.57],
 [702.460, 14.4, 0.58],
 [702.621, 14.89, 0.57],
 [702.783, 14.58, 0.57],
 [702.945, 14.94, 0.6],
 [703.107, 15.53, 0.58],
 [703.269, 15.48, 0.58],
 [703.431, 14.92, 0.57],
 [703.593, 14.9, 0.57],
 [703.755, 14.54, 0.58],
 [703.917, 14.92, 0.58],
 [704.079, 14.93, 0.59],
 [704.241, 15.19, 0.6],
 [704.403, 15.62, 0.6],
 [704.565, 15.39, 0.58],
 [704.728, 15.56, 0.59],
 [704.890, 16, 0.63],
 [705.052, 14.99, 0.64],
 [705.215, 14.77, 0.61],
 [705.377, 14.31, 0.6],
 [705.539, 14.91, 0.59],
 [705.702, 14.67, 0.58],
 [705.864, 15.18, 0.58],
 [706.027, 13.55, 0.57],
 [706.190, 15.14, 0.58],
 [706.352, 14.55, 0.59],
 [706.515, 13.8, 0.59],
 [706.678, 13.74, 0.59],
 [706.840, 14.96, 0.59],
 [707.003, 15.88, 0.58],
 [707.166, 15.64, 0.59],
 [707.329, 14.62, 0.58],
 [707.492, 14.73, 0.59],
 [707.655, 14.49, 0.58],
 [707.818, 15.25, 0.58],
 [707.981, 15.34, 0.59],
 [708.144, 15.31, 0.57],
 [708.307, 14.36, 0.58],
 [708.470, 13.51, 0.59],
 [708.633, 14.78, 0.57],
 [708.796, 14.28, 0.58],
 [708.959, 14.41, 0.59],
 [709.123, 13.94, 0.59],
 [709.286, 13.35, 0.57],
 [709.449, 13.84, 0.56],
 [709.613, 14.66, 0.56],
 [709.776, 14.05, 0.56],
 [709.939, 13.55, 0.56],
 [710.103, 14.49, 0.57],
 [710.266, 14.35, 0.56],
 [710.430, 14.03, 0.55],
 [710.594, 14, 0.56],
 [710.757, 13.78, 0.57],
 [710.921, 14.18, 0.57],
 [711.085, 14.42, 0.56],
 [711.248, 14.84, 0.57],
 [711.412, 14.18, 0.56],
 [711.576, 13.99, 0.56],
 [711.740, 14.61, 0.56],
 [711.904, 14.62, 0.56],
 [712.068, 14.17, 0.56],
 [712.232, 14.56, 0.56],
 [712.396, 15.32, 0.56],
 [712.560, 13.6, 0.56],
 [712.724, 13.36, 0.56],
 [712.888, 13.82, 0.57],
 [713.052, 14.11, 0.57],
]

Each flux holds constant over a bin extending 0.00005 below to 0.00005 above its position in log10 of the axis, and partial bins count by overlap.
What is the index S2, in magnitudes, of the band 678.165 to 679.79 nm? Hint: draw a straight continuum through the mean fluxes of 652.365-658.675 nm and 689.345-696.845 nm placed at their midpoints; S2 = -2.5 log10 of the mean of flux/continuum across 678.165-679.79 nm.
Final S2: 0.035 mag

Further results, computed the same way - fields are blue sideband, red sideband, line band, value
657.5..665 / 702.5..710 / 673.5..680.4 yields 0.03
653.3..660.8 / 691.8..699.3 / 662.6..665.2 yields 0.03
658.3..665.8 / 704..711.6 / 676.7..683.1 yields 0.02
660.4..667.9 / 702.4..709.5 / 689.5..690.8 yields 0.04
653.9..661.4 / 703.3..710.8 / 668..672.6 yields 0.06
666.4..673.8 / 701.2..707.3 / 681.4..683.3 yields 0.01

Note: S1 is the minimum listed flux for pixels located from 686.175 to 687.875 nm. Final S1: 13.86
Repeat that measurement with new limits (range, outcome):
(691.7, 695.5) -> 12.74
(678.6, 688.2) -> 12.79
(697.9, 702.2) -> 13.11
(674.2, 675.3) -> 13.5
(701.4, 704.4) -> 13.17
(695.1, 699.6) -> 13.34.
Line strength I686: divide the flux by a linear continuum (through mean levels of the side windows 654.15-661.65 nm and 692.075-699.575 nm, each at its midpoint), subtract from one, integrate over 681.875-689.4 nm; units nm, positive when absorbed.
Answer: 0.25 nm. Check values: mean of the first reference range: 15.7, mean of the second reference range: 14.5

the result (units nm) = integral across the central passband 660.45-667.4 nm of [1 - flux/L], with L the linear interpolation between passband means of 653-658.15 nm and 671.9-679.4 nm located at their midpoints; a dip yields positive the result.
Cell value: 0.16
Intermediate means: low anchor 16.1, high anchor 14.6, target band 15.1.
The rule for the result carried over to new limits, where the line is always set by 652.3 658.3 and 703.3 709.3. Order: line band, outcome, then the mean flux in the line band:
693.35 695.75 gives 0.102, 14.4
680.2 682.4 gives 0.138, 14.4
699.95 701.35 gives 0.060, 14.3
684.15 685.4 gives 0.121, 13.8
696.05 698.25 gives 0.080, 14.5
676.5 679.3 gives 0.145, 14.7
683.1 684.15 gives 0.069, 14.3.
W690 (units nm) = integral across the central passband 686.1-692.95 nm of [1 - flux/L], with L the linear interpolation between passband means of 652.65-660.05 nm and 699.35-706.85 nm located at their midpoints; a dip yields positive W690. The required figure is 0.283 nm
